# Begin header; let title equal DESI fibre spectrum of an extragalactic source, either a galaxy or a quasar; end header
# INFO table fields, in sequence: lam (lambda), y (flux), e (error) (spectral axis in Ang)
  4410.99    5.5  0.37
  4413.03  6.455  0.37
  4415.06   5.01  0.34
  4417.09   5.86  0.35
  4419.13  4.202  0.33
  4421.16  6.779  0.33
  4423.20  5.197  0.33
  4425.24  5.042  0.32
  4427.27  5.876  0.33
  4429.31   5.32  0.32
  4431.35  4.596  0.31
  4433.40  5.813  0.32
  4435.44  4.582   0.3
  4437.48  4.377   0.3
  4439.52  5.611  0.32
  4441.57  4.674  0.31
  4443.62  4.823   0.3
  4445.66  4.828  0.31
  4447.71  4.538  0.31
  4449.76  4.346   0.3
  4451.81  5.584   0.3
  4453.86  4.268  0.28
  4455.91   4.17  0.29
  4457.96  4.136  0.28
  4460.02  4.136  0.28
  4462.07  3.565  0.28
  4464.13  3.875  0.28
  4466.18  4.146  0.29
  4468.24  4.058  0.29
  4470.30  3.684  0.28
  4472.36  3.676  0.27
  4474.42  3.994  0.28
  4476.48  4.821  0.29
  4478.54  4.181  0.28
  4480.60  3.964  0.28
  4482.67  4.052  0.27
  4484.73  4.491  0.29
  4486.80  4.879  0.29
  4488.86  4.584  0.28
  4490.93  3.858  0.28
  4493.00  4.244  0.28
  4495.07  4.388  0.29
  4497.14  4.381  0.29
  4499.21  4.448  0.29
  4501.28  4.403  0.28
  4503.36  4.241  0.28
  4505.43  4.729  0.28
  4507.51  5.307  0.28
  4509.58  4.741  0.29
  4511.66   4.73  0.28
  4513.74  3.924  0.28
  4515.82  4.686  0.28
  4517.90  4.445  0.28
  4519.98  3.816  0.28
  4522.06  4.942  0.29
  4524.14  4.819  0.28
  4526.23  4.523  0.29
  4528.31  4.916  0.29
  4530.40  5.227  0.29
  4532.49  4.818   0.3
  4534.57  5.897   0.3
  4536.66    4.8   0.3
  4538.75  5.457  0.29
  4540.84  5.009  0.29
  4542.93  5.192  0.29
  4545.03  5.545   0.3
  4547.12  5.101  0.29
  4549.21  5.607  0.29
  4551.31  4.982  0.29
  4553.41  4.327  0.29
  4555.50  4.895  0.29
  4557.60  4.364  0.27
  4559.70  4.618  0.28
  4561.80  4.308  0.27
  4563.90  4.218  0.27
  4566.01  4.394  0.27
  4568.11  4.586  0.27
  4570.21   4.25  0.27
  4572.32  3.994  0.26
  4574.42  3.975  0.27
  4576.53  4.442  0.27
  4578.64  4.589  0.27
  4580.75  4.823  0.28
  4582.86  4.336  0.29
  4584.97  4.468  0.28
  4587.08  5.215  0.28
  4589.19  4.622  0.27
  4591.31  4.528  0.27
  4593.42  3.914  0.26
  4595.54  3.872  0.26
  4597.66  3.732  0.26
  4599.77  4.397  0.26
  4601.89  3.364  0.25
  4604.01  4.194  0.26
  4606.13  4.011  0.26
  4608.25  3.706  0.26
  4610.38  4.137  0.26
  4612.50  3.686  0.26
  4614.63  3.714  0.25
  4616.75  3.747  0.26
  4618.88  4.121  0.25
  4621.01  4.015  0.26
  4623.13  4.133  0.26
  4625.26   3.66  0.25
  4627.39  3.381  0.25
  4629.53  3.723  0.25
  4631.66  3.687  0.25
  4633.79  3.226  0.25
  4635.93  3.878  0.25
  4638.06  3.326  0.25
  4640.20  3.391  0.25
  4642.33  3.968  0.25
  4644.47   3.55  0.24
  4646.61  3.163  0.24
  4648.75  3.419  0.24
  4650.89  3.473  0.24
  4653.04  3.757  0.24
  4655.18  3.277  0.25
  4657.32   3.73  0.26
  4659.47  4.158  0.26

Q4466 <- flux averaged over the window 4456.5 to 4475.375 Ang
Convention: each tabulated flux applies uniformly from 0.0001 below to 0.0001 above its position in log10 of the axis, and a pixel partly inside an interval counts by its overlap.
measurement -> 3.92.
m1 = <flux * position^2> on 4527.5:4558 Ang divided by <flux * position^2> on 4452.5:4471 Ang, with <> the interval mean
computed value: 1.31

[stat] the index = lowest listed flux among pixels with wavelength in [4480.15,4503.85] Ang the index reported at 3.858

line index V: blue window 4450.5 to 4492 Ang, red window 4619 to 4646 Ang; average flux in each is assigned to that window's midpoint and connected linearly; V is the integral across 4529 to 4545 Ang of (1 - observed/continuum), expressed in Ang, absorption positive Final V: -4.92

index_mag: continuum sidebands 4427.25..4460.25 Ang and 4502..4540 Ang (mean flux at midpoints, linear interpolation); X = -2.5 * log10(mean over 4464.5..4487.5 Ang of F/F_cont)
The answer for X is 0.152 mag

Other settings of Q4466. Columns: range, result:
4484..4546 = 4.72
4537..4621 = 4.42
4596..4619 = 3.88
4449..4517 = 4.32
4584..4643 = 3.92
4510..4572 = 4.76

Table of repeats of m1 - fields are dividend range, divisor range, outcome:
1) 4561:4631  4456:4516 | 1.01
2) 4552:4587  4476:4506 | 1.05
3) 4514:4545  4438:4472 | 1.15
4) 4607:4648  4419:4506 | 0.87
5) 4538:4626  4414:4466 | 0.96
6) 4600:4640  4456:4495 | 0.97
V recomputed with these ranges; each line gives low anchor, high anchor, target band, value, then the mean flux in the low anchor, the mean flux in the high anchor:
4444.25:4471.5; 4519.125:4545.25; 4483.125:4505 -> 1.1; 4.26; 4.99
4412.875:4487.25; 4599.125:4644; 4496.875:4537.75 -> -3.6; 4.67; 3.77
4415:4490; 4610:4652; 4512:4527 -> -0.7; 4.63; 3.66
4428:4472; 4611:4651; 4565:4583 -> -2.1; 4.52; 3.66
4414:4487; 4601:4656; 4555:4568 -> -1.3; 4.64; 3.68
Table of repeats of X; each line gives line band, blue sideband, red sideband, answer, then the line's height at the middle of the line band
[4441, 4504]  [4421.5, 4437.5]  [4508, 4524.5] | 0.14 mag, 4.88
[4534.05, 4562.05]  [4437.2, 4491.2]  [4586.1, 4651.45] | -0.22 mag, 4.07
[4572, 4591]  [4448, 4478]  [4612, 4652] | -0.19 mag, 3.81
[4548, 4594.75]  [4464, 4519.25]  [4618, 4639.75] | -0.14 mag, 3.97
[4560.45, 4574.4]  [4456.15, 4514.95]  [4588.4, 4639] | -0.07 mag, 4.01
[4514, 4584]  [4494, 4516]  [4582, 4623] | -0.09 mag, 4.34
